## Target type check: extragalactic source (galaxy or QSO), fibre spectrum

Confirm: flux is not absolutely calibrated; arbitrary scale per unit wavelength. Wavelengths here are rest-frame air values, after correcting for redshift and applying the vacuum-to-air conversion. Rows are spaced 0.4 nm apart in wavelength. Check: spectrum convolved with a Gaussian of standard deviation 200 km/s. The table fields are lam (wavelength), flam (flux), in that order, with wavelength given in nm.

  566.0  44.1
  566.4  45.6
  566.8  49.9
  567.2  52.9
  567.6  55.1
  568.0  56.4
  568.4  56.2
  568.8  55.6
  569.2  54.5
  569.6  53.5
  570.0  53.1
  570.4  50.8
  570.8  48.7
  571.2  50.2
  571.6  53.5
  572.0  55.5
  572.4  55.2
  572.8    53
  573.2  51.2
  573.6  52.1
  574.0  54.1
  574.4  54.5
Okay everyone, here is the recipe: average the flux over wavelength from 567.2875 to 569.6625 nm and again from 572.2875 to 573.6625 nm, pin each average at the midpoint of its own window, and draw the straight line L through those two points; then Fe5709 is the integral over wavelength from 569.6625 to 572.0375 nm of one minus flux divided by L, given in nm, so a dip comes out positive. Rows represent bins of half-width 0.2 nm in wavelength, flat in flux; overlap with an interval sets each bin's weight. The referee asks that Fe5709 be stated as 0.09 nm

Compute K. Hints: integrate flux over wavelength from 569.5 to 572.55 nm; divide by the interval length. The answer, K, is 52.5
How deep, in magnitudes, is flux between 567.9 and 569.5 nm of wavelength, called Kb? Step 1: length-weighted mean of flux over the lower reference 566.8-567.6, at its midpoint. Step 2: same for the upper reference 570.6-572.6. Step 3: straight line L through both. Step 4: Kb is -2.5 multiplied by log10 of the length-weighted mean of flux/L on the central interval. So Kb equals -0.06 mag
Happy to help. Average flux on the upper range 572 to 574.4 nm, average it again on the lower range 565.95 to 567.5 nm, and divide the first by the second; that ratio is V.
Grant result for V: 1.09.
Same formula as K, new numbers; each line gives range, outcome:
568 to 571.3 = 53.1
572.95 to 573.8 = 51.7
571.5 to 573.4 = 53.7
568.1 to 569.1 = 55.8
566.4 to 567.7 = 51.4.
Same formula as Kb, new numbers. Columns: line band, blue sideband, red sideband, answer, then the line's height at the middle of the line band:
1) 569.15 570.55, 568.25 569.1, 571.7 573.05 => 0.05 mag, 55.3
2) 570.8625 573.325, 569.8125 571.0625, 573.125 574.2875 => -0.02 mag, 51.8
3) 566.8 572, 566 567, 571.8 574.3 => -0.07 mag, 49.9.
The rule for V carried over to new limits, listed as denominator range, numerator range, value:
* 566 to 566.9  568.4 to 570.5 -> 1.15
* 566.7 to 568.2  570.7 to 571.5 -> 0.93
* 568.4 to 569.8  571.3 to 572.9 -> 0.99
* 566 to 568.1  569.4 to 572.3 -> 1.02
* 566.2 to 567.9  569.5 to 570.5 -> 1.03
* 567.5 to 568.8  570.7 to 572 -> 0.92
